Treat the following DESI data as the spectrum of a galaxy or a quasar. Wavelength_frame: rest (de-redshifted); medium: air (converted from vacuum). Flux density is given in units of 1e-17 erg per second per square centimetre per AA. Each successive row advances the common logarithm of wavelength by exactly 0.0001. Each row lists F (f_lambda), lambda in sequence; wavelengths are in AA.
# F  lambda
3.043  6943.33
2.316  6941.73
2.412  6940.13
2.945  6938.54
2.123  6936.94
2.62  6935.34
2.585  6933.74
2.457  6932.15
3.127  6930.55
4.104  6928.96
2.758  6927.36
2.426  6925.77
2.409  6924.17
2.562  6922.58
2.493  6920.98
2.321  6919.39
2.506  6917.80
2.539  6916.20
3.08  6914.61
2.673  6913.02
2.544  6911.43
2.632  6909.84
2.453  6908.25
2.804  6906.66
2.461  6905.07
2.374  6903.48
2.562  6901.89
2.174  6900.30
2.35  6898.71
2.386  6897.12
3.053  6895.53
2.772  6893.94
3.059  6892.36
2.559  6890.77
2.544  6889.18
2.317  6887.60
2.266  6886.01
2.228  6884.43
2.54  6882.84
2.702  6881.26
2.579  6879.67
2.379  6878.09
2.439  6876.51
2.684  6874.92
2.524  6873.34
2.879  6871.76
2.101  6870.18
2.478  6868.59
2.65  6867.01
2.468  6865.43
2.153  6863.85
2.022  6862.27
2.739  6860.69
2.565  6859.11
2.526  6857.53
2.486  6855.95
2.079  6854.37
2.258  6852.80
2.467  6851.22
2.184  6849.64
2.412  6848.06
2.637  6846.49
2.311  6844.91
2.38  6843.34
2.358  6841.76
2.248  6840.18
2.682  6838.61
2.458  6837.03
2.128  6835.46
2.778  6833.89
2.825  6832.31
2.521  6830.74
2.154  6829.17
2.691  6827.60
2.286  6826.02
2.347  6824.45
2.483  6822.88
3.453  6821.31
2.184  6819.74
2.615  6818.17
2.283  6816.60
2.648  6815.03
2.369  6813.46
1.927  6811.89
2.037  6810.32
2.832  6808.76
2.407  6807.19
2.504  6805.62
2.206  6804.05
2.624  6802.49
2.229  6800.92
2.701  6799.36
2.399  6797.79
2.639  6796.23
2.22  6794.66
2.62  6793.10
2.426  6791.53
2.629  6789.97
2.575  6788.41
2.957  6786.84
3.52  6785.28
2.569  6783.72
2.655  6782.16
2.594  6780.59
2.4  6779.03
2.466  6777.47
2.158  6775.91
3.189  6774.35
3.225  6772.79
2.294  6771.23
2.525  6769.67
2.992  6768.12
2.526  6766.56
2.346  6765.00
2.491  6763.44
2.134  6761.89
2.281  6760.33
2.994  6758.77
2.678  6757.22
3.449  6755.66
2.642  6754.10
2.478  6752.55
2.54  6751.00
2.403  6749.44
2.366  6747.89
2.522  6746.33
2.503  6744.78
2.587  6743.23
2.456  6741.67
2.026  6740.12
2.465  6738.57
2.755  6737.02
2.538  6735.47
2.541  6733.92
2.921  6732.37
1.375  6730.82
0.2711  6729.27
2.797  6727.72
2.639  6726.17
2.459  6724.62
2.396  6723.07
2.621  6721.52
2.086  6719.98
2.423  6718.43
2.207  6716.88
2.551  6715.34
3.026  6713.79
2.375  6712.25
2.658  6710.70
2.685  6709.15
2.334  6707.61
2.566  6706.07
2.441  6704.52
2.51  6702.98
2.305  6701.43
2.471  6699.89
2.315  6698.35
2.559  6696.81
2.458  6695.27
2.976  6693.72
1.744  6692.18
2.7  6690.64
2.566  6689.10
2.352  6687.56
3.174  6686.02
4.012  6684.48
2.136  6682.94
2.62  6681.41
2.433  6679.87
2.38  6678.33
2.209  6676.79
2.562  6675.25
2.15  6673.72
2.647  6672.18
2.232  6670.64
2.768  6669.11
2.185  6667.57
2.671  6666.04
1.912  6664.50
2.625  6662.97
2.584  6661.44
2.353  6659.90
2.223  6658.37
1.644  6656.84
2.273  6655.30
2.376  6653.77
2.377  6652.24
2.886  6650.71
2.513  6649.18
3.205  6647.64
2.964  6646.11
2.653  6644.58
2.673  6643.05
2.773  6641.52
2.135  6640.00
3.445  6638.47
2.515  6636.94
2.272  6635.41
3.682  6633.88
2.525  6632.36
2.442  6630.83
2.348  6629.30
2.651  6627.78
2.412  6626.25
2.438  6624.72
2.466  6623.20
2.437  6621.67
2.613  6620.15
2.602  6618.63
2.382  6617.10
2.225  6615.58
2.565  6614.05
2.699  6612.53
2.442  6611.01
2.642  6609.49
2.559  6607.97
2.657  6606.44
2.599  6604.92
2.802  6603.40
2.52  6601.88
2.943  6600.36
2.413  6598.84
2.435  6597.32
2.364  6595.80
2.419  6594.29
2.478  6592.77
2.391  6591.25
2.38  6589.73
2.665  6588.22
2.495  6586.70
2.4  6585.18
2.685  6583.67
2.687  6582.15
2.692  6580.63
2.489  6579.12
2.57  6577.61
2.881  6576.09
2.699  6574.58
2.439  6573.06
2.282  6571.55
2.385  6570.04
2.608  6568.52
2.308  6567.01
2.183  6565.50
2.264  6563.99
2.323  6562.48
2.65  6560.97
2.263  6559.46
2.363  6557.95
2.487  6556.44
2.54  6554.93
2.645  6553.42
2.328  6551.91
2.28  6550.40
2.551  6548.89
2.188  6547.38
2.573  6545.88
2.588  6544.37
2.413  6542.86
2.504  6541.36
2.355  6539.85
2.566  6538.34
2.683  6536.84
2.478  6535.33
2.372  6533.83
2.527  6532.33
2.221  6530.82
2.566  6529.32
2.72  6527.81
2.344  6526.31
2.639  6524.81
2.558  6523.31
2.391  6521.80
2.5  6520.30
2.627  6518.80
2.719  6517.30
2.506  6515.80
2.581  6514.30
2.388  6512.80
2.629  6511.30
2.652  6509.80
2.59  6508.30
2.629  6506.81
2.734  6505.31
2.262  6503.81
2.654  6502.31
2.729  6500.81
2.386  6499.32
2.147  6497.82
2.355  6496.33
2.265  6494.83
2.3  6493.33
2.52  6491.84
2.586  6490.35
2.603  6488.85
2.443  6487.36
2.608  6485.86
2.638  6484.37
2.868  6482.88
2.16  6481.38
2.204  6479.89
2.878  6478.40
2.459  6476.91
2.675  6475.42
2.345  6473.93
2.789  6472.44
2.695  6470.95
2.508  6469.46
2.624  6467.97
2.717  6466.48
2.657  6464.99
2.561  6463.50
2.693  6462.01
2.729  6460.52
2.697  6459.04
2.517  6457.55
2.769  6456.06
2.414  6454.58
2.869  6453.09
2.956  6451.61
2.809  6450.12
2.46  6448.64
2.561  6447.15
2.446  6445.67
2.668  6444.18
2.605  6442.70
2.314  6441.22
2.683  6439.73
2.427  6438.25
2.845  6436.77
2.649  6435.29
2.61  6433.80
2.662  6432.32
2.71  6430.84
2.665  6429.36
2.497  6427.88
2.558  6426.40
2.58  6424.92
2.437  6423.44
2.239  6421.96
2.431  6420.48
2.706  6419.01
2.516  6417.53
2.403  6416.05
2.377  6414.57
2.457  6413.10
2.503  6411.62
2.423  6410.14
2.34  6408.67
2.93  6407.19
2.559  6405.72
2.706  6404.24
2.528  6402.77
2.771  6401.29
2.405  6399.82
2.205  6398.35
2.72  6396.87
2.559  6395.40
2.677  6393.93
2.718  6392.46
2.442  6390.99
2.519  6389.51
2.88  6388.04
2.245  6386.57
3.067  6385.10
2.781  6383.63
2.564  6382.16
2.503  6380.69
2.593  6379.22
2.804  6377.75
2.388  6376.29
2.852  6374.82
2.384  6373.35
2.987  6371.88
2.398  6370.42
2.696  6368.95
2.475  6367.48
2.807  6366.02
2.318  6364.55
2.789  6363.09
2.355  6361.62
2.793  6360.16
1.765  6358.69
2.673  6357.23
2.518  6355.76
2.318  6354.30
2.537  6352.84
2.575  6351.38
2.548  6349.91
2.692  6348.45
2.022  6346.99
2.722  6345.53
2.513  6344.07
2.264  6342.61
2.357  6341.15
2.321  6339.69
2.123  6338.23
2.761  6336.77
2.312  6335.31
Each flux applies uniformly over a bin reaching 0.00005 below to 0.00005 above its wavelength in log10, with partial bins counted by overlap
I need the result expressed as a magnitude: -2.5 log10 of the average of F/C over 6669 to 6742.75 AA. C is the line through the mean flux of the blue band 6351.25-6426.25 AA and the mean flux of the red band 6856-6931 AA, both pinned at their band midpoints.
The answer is 0.048 mag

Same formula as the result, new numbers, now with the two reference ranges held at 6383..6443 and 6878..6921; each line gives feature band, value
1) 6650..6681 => 0.08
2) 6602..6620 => 0.00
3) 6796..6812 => 0.06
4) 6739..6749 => 0.06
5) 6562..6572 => 0.10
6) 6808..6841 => 0.04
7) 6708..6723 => 0.02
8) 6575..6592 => -0.01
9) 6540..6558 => 0.05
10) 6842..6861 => 0.06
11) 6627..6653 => -0.06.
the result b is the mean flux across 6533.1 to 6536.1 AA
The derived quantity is 2.43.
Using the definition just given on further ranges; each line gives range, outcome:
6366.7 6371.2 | 2.54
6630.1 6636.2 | 2.73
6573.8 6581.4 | 2.66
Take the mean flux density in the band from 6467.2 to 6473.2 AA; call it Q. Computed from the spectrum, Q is 2.65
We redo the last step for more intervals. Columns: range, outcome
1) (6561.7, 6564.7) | 2.3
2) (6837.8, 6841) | 2.46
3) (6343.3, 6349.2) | 2.49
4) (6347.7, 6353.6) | 2.59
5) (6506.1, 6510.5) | 2.63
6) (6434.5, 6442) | 2.58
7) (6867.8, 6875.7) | 2.53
